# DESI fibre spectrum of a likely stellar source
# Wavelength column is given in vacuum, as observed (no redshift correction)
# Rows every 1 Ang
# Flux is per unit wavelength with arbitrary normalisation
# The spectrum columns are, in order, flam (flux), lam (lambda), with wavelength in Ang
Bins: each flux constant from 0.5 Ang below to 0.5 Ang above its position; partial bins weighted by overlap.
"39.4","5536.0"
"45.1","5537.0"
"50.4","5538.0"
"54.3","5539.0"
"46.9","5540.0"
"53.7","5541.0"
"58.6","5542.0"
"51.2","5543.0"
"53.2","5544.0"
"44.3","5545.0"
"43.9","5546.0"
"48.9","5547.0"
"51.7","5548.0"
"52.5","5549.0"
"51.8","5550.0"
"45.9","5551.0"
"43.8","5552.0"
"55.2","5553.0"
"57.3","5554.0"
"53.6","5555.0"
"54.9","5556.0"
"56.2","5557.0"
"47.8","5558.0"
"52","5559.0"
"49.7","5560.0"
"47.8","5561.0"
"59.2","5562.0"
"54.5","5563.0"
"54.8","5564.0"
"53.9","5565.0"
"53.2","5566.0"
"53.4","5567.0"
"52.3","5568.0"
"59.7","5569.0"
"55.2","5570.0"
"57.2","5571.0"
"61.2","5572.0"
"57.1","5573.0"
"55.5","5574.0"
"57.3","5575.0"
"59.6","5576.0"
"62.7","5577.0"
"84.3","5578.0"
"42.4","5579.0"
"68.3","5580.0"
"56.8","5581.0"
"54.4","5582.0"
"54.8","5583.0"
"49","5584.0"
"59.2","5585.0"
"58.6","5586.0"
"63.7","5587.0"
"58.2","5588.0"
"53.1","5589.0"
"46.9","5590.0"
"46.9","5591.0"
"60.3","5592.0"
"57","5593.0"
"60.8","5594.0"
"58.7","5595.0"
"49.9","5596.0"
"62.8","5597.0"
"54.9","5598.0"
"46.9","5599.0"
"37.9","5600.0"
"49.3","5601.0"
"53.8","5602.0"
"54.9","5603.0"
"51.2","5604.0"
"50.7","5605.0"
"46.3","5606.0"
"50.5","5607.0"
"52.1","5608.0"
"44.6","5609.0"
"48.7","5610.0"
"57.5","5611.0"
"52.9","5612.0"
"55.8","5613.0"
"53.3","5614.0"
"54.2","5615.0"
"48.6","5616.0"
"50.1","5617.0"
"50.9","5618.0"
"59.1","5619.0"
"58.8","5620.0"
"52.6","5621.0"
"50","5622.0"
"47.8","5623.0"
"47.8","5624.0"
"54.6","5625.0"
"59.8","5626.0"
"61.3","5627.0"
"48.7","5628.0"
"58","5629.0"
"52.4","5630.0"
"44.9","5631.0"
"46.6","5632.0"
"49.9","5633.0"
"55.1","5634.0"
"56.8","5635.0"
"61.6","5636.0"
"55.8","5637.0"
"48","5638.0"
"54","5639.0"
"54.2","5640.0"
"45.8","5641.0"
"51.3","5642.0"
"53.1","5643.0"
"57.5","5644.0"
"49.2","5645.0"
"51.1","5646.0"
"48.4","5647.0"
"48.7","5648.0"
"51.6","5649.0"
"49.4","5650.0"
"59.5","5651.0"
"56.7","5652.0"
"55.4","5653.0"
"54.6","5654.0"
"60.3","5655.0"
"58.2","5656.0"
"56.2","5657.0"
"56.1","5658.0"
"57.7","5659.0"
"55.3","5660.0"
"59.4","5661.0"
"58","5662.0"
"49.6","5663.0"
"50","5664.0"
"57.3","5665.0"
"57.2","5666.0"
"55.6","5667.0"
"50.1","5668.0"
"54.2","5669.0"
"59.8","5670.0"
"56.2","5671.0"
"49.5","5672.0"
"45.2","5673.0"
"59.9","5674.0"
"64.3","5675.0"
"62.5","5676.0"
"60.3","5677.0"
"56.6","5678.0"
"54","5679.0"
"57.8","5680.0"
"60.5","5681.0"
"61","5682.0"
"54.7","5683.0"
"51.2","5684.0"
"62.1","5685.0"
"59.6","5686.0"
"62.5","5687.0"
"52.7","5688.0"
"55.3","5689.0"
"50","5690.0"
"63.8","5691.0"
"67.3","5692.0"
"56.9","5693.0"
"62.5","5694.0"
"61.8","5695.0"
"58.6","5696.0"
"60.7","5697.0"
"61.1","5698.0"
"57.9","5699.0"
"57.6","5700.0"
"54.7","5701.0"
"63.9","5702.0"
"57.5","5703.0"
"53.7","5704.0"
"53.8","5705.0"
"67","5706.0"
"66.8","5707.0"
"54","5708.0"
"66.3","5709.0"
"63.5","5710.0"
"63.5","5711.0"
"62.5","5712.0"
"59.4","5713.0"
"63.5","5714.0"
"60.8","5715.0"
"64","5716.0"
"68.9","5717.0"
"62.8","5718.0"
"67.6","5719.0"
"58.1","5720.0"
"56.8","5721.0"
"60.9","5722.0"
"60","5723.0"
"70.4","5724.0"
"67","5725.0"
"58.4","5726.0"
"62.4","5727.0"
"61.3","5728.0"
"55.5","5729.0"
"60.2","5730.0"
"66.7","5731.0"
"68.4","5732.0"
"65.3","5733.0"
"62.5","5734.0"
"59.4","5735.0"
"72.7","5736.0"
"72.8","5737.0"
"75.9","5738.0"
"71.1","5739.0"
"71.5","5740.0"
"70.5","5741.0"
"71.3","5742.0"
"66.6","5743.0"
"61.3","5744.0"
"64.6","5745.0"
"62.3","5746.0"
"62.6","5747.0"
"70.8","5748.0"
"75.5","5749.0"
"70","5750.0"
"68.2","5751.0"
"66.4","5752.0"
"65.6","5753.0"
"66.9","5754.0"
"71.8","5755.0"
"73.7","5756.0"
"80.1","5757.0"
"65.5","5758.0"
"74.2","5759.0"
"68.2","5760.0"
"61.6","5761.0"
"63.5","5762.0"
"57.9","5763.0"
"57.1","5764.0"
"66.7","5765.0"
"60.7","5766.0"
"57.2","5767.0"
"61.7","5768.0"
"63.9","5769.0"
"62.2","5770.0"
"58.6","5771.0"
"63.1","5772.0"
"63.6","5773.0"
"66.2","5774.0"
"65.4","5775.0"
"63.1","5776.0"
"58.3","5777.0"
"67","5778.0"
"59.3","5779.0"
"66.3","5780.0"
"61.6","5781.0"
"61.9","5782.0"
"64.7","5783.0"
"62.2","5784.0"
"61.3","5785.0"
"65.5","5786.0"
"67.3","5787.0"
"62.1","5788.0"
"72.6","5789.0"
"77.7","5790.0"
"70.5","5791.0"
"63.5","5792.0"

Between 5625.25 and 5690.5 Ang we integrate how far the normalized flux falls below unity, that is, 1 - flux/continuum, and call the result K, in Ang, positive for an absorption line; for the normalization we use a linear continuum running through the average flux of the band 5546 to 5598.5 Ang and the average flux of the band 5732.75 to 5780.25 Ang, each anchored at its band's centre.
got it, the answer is 5.78 Ang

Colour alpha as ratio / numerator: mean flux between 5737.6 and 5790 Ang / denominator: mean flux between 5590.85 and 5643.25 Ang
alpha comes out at 1.2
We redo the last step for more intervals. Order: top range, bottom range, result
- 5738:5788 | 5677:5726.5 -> 1.09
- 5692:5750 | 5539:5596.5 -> 1.16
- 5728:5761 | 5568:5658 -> 1.25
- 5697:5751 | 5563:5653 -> 1.18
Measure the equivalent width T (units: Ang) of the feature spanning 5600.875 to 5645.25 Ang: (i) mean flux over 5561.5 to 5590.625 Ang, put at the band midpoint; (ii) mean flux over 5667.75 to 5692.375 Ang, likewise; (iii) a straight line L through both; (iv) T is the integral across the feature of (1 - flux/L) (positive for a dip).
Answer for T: 3.6 Ang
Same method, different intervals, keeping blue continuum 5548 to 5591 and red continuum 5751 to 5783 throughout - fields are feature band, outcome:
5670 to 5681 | 0.60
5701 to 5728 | 0.07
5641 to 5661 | 1.67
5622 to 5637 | 1.25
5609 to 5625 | 1.42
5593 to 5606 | 0.93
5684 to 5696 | 0.35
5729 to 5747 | -1.03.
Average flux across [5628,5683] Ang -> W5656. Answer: 54.6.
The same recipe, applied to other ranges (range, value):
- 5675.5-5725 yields 60.3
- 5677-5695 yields 58.3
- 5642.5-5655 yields 53.2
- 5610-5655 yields 53.1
